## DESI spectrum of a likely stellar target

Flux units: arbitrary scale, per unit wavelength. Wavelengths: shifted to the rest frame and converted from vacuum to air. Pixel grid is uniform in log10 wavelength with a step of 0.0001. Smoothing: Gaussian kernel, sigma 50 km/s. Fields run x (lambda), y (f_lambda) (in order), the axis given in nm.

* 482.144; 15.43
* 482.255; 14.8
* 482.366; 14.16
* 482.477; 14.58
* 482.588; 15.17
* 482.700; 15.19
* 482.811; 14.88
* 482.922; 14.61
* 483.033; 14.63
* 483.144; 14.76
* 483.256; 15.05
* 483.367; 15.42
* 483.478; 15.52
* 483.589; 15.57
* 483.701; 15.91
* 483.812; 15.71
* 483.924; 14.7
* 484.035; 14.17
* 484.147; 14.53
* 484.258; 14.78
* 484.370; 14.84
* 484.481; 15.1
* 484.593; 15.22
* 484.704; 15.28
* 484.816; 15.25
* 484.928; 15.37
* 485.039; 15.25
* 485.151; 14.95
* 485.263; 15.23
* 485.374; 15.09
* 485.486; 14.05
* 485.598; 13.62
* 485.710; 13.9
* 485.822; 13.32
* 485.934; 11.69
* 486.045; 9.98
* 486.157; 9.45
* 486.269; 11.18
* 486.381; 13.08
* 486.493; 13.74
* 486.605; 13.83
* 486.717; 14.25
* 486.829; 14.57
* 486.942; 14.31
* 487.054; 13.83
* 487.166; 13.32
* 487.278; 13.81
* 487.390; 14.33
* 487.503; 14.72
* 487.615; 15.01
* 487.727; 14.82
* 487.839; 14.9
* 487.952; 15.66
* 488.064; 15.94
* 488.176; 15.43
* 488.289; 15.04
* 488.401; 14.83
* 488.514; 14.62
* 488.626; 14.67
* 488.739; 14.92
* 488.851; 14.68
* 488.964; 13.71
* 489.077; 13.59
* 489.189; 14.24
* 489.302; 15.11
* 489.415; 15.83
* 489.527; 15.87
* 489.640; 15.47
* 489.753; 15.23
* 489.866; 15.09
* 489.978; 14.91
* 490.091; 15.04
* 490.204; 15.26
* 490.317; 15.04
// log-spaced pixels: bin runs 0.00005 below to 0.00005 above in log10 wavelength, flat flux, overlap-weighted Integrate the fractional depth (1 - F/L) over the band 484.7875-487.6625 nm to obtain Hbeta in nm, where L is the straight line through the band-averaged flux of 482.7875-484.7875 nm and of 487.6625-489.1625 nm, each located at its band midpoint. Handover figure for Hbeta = 0.23 nm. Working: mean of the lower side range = 15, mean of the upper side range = 14.8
